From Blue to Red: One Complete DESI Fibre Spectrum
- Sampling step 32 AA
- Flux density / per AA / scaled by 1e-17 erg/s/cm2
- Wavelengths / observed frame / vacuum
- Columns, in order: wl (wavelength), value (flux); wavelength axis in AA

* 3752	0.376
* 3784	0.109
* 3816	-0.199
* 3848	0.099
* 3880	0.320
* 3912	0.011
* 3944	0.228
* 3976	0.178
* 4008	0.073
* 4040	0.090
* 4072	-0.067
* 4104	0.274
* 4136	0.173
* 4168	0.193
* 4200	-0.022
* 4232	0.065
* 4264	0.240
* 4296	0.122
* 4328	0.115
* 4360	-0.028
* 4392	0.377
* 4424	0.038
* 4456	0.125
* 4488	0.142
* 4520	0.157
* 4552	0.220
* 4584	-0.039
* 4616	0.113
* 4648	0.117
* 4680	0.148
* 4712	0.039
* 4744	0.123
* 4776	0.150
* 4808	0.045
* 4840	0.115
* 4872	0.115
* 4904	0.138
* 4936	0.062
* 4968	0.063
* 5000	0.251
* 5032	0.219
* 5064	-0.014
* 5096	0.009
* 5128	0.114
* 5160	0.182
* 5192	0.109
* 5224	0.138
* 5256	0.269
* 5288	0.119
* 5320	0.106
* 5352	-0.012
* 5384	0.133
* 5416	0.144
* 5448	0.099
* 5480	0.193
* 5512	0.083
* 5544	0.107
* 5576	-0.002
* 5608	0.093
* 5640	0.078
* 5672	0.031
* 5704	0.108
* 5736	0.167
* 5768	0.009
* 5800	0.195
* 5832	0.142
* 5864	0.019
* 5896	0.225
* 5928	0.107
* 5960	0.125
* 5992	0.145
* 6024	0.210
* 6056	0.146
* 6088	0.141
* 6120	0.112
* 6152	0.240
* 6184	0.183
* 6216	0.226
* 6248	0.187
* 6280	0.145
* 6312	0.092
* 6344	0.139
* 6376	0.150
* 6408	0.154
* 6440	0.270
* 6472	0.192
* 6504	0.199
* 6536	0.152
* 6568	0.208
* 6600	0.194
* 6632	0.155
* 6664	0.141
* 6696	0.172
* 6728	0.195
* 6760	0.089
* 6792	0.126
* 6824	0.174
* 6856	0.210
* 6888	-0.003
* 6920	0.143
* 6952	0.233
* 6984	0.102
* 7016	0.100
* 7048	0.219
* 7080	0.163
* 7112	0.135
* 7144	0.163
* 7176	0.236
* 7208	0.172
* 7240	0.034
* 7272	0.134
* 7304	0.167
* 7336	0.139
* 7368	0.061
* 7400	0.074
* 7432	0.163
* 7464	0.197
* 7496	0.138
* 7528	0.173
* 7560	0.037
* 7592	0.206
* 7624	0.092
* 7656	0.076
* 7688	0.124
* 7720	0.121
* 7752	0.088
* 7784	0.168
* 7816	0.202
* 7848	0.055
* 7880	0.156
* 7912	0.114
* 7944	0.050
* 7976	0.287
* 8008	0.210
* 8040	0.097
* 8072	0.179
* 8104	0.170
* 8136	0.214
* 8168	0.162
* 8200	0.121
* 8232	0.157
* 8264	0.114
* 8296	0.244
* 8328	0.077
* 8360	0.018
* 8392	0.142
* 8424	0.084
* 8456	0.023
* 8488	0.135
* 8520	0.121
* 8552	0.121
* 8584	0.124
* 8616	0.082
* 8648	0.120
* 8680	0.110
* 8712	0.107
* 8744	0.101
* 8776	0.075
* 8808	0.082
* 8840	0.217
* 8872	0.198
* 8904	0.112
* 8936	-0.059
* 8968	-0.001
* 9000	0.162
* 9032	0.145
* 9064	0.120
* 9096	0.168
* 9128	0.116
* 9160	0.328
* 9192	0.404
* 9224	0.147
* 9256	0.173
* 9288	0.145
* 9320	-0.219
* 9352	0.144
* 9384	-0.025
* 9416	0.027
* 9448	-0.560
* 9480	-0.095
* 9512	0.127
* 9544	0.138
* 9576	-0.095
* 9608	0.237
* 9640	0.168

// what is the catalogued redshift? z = 1.461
